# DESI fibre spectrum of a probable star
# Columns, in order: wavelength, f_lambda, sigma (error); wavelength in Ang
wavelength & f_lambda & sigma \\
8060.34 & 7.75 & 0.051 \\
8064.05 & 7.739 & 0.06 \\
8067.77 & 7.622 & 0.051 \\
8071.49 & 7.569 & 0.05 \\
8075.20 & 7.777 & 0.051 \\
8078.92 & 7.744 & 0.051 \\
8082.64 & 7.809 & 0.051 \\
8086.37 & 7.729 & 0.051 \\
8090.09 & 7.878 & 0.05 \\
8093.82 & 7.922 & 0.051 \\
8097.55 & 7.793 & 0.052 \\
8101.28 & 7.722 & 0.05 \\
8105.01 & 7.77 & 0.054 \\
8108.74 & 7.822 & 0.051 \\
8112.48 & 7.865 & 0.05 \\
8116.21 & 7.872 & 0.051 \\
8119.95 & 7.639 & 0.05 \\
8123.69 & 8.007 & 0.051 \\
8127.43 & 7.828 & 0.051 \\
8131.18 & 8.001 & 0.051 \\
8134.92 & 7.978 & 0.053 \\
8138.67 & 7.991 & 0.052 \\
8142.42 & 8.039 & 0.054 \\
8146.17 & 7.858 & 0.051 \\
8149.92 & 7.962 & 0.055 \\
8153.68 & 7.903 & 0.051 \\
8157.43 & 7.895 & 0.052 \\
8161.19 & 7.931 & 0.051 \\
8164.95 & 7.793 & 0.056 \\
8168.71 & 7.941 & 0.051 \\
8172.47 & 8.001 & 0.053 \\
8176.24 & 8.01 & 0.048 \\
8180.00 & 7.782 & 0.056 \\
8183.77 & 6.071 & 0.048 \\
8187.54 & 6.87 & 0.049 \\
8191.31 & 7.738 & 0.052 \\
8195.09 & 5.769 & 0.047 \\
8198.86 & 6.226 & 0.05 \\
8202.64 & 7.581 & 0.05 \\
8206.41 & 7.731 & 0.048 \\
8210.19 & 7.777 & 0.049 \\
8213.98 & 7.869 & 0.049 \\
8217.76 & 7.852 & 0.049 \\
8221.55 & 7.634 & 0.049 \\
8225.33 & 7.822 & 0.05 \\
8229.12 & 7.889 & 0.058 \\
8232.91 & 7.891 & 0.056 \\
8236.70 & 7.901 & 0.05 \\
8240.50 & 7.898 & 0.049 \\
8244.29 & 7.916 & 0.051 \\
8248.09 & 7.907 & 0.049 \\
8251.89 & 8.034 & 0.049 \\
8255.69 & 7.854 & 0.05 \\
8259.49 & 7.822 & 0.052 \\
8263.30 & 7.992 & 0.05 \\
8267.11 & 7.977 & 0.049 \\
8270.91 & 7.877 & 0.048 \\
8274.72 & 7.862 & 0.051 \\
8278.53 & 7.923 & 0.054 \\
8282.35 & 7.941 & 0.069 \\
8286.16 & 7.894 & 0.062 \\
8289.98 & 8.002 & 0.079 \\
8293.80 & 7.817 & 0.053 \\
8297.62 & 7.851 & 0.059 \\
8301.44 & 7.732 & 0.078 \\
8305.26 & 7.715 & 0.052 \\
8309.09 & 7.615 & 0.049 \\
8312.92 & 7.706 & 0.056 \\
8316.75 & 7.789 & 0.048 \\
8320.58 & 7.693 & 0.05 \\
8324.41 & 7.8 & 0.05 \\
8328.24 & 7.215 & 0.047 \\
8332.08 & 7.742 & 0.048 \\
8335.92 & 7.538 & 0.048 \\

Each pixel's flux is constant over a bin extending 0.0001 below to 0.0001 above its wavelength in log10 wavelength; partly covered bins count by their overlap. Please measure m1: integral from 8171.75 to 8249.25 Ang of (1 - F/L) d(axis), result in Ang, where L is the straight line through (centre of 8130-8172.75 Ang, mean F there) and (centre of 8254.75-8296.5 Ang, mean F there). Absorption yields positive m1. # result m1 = 3.9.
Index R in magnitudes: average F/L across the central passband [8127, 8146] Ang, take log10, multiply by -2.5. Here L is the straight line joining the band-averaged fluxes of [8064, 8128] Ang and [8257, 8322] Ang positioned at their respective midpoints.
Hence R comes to -0.024 mag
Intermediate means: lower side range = 7.78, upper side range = 7.84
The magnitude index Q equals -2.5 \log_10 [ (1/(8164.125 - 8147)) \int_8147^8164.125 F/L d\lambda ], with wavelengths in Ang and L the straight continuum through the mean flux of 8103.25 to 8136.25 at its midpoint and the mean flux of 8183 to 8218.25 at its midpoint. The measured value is -0.05 mag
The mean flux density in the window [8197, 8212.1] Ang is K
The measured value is 7.33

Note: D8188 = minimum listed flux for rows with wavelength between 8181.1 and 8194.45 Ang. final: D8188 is 6.071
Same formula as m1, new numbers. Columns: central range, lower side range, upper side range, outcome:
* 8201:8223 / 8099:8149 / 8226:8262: 0.4 Ang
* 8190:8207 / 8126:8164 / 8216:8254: 2.1 Ang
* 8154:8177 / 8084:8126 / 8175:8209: -1.9 Ang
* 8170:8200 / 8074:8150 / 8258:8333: 2.8 Ang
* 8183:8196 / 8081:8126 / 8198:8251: 1.7 Ang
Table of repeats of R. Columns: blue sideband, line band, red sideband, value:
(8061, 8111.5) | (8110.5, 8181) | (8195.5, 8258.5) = -0.02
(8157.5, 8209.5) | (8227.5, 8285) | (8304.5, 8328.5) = -0.05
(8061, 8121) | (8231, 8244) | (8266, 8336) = -0.02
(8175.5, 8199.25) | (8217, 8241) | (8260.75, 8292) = -0.06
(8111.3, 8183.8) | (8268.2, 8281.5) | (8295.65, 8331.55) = -0.02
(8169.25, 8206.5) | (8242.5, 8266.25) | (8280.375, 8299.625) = -0.04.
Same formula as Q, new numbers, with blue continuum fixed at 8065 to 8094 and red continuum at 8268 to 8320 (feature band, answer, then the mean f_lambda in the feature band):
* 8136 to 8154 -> -0.03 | 7.95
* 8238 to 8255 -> -0.02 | 7.93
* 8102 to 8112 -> -0.01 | 7.8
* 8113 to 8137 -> -0.02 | 7.89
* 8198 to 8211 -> 0.06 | 7.38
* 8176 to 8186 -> 0.09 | 7.16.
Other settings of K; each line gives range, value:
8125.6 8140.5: 7.95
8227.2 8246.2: 7.9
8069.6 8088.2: 7.72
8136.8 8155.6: 7.95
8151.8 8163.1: 7.91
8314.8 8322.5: 7.74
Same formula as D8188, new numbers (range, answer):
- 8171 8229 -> 5.769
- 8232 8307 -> 7.715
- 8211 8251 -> 7.634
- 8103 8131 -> 7.639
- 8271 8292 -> 7.862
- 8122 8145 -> 7.828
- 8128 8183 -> 7.782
